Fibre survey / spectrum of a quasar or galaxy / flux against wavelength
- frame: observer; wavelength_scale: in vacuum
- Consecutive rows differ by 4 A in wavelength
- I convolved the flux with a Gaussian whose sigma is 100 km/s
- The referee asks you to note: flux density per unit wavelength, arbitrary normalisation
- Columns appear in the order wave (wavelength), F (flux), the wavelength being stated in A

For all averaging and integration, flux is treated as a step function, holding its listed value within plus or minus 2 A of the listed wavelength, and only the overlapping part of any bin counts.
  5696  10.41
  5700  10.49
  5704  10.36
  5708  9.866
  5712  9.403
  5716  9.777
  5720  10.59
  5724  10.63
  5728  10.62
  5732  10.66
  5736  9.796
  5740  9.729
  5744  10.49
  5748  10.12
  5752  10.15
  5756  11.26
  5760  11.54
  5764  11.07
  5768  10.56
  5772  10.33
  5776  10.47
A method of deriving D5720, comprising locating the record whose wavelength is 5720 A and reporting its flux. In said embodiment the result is 10.59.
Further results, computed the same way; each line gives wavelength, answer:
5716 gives 9.777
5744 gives 10.49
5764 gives 11.07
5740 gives 9.729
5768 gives 10.56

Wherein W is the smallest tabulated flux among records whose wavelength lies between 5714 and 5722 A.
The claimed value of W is 9.777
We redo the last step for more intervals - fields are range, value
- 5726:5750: 9.729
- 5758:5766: 11.07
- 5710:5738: 9.403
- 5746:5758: 10.12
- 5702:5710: 9.866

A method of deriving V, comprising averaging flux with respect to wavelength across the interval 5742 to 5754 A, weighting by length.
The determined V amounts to 10.3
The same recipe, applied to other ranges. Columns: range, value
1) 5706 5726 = 10.1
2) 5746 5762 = 10.8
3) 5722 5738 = 10.4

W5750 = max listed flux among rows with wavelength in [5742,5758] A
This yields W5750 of 11.26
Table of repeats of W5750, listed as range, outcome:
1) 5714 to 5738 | 10.66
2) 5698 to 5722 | 10.59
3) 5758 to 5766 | 11.54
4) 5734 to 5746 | 10.49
